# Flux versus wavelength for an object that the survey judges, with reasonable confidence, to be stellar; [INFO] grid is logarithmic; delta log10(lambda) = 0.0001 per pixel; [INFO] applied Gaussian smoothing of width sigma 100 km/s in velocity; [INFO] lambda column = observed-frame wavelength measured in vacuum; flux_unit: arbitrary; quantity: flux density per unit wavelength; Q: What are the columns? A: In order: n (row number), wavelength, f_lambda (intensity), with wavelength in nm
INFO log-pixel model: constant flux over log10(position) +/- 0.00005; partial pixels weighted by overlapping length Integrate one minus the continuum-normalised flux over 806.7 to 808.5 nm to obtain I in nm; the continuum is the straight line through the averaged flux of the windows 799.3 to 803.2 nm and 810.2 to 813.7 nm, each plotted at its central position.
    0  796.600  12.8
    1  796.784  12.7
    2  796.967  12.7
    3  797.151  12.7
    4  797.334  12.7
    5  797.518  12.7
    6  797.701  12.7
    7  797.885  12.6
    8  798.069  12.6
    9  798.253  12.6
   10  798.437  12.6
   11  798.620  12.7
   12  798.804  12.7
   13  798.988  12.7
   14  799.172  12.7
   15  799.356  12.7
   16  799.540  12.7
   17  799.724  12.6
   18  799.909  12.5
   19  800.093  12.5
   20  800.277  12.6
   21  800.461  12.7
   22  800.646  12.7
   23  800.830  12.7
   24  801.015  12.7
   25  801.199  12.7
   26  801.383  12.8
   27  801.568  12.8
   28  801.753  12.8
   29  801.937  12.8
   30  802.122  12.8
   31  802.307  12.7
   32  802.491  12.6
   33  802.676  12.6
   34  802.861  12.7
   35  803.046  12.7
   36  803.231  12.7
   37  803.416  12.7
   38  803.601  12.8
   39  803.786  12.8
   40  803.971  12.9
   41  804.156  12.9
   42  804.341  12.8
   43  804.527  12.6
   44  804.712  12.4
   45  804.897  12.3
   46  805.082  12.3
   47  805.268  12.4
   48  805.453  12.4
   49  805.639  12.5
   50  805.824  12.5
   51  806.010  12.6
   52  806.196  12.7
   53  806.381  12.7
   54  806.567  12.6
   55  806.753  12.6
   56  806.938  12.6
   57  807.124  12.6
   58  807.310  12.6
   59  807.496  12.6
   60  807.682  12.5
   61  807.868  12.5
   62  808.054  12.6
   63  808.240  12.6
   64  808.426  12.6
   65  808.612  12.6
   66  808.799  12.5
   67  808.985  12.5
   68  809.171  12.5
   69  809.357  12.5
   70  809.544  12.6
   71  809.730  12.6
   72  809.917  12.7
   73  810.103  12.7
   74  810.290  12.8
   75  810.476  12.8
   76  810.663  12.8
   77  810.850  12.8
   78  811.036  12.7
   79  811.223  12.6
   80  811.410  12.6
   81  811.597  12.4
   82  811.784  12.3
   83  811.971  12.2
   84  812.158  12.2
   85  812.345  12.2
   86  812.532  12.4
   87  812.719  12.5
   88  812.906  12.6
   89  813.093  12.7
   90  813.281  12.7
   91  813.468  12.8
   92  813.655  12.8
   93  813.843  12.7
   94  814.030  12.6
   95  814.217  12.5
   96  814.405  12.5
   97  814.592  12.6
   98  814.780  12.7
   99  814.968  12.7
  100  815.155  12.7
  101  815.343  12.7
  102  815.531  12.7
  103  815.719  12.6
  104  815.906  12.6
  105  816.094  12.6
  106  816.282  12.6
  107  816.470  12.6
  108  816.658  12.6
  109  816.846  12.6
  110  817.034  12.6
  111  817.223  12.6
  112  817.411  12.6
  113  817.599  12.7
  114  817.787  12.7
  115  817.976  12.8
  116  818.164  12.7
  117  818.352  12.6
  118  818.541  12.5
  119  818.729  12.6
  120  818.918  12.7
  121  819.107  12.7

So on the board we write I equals 0.01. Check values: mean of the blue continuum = 12.7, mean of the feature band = 12.6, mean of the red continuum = 12.6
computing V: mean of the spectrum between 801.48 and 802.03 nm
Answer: 12.8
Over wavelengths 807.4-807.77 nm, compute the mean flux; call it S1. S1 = 12.5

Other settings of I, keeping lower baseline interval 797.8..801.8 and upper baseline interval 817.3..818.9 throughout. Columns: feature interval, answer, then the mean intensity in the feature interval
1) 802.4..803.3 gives 0.00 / 12.7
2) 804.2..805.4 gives 0.02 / 12.5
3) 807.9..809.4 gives 0.01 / 12.6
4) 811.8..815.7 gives 0.03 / 12.6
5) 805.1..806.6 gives 0.01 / 12.5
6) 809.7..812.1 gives 0.01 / 12.6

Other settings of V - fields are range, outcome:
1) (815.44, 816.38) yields 12.6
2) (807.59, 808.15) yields 12.5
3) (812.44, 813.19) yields 12.5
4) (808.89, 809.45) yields 12.5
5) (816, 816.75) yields 12.6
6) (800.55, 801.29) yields 12.7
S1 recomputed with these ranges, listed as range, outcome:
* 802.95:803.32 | 12.7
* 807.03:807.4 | 12.6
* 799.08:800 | 12.6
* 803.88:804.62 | 12.8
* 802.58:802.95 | 12.6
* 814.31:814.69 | 12.5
